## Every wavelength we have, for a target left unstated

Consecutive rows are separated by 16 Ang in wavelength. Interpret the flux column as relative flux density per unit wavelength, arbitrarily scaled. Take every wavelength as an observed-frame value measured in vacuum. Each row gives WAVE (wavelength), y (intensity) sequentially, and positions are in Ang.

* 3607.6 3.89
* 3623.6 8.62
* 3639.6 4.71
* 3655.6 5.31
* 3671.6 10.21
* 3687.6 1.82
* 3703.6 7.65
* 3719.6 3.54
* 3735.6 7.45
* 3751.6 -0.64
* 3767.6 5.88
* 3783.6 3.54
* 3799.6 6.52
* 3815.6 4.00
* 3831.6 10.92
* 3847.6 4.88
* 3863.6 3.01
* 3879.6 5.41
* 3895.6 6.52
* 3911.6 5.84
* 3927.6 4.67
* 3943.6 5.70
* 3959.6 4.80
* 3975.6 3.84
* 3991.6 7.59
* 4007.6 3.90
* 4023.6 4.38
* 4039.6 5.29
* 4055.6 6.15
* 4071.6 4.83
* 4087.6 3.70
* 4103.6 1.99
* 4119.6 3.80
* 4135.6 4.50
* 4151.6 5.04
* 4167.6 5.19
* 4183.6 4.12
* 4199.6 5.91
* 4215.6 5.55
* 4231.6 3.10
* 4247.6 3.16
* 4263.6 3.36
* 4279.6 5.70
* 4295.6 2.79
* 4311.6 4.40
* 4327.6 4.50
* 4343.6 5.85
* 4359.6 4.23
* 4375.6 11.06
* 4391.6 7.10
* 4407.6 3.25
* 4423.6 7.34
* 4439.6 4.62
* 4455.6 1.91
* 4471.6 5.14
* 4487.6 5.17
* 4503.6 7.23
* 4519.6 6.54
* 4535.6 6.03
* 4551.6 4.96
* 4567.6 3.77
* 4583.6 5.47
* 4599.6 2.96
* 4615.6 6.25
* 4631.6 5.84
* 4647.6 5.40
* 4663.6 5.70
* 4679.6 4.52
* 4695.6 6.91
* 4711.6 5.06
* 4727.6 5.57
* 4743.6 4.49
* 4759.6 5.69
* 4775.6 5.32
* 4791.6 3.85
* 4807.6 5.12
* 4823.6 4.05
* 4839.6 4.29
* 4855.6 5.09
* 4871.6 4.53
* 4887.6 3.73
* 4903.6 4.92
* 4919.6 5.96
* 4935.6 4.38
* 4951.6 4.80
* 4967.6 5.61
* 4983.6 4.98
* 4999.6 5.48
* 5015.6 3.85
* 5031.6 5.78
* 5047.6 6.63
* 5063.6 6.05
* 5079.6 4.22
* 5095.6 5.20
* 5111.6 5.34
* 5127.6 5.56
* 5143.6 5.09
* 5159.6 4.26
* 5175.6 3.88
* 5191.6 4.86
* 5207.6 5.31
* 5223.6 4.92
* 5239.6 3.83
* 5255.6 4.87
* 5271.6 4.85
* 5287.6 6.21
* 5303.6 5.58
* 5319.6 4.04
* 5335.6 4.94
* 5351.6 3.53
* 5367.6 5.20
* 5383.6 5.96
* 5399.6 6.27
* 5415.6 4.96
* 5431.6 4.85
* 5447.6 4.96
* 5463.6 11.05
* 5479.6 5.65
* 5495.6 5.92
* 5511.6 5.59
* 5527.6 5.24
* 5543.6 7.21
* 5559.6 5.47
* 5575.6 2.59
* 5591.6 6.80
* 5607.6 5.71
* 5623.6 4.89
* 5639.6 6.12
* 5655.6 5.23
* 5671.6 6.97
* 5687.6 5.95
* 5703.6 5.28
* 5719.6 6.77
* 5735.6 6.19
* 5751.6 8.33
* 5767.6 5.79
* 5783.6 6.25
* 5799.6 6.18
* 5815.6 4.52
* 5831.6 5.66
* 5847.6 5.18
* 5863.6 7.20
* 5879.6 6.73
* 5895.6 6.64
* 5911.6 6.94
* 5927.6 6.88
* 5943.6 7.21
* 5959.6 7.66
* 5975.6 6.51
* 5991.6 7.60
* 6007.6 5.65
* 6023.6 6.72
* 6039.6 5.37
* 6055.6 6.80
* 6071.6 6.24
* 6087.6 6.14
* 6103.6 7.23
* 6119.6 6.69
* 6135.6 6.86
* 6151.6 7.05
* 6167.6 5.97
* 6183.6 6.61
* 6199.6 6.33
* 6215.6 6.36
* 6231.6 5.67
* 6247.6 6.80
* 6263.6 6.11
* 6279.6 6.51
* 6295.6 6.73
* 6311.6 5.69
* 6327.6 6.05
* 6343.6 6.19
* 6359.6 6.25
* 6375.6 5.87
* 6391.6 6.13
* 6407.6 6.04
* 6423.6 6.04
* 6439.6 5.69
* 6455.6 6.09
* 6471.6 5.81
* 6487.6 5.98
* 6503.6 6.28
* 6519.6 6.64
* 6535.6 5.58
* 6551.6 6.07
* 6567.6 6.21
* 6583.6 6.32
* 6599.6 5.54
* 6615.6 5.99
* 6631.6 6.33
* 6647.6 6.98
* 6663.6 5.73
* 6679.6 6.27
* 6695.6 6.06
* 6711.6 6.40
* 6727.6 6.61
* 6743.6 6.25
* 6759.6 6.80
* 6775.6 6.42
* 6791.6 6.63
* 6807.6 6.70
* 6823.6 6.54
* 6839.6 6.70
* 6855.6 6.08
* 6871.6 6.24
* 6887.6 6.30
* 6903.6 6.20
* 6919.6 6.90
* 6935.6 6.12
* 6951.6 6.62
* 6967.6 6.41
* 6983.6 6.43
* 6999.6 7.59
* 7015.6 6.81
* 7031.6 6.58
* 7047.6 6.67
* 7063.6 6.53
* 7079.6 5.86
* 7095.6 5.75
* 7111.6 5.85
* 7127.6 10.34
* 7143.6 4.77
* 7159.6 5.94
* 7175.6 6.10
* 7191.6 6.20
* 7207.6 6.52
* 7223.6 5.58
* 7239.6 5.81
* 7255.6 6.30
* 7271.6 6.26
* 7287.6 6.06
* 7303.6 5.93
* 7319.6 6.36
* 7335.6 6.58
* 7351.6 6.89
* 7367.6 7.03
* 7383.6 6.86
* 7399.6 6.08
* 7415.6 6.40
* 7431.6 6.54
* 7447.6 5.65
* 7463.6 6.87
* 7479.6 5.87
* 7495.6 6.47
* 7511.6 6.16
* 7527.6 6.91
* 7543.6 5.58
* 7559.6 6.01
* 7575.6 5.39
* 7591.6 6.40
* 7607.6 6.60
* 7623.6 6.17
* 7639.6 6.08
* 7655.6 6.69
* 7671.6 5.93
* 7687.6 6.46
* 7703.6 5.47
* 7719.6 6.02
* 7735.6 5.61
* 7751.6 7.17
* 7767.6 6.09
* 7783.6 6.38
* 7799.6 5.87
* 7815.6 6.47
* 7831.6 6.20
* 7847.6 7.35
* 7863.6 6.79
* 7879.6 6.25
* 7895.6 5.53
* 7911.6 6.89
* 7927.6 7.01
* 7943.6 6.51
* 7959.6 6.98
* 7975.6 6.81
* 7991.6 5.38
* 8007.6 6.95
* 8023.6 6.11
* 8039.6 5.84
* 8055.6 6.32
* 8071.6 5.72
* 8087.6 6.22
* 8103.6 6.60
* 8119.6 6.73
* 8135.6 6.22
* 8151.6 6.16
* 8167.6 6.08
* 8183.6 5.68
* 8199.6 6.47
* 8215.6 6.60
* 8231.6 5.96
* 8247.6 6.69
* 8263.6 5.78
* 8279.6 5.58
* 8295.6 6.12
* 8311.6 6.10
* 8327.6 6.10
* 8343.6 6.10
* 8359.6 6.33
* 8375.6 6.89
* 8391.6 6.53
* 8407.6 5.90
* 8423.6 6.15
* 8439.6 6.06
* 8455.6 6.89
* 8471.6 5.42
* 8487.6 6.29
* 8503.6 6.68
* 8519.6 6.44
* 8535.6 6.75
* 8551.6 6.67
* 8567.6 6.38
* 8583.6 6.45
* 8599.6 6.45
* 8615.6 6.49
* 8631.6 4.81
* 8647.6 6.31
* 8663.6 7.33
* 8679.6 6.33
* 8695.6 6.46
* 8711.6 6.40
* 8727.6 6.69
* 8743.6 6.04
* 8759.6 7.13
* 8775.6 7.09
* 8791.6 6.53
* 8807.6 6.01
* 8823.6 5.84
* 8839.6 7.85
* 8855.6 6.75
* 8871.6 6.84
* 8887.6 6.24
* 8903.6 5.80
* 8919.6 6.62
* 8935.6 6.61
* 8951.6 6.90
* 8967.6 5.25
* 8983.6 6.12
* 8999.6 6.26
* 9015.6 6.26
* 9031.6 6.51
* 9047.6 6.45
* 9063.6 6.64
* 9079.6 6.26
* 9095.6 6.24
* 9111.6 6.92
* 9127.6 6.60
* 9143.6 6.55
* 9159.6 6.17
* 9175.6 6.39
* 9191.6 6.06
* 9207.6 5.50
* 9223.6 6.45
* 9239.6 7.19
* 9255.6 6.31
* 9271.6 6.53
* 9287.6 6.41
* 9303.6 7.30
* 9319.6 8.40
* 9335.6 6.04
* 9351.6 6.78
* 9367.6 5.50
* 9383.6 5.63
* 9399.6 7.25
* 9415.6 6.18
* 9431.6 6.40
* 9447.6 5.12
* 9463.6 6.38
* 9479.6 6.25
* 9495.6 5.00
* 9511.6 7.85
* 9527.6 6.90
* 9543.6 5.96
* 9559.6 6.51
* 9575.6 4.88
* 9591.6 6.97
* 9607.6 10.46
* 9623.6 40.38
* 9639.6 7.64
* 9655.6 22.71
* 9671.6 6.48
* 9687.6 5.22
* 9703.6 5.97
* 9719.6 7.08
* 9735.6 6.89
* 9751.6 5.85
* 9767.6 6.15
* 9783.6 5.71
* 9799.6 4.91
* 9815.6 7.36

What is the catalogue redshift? 0.466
